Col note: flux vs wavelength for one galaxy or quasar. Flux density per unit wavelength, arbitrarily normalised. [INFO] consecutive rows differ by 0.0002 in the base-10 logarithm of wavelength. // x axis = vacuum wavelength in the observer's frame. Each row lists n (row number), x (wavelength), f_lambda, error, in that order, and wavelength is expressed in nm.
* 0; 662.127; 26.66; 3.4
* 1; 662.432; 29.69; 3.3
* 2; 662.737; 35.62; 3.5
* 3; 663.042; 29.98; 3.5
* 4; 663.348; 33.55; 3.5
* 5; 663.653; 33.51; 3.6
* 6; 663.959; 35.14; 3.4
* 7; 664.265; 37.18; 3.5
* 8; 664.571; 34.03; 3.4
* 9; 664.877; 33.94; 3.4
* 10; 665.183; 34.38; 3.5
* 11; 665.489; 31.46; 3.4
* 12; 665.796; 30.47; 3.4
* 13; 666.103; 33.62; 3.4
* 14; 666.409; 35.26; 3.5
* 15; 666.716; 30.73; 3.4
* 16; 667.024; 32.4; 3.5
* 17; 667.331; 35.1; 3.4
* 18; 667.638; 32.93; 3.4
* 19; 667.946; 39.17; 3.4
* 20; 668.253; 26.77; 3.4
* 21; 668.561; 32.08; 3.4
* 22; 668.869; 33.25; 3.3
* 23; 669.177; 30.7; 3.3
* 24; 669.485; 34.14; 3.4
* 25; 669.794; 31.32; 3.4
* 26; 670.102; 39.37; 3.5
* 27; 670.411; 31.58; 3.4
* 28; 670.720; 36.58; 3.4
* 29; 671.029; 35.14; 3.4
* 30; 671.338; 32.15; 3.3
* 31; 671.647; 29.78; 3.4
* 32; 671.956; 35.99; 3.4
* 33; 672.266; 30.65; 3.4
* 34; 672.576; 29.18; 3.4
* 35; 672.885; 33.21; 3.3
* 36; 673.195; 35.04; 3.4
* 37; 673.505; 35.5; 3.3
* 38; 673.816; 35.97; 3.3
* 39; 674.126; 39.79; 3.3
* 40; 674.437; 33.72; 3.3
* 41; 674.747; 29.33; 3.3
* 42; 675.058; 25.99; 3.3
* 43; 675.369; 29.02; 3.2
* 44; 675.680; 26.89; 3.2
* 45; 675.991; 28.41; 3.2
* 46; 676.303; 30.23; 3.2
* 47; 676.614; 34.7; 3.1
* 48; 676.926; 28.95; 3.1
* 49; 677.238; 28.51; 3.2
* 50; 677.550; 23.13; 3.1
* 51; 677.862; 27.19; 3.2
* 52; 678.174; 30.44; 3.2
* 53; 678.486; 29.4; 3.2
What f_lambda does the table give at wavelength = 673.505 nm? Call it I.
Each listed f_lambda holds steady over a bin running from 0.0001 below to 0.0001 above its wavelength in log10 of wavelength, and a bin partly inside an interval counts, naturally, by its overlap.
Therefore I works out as 35.5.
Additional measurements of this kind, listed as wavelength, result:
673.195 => 35.04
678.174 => 30.44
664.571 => 34.03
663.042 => 29.98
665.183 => 34.38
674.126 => 39.79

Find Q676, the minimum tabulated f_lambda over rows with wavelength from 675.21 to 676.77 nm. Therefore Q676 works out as 26.89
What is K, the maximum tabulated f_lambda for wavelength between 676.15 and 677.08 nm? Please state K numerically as 34.7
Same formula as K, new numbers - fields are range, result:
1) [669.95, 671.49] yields 39.37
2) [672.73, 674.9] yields 39.79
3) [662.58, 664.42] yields 37.18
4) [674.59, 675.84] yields 29.33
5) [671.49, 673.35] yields 35.99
